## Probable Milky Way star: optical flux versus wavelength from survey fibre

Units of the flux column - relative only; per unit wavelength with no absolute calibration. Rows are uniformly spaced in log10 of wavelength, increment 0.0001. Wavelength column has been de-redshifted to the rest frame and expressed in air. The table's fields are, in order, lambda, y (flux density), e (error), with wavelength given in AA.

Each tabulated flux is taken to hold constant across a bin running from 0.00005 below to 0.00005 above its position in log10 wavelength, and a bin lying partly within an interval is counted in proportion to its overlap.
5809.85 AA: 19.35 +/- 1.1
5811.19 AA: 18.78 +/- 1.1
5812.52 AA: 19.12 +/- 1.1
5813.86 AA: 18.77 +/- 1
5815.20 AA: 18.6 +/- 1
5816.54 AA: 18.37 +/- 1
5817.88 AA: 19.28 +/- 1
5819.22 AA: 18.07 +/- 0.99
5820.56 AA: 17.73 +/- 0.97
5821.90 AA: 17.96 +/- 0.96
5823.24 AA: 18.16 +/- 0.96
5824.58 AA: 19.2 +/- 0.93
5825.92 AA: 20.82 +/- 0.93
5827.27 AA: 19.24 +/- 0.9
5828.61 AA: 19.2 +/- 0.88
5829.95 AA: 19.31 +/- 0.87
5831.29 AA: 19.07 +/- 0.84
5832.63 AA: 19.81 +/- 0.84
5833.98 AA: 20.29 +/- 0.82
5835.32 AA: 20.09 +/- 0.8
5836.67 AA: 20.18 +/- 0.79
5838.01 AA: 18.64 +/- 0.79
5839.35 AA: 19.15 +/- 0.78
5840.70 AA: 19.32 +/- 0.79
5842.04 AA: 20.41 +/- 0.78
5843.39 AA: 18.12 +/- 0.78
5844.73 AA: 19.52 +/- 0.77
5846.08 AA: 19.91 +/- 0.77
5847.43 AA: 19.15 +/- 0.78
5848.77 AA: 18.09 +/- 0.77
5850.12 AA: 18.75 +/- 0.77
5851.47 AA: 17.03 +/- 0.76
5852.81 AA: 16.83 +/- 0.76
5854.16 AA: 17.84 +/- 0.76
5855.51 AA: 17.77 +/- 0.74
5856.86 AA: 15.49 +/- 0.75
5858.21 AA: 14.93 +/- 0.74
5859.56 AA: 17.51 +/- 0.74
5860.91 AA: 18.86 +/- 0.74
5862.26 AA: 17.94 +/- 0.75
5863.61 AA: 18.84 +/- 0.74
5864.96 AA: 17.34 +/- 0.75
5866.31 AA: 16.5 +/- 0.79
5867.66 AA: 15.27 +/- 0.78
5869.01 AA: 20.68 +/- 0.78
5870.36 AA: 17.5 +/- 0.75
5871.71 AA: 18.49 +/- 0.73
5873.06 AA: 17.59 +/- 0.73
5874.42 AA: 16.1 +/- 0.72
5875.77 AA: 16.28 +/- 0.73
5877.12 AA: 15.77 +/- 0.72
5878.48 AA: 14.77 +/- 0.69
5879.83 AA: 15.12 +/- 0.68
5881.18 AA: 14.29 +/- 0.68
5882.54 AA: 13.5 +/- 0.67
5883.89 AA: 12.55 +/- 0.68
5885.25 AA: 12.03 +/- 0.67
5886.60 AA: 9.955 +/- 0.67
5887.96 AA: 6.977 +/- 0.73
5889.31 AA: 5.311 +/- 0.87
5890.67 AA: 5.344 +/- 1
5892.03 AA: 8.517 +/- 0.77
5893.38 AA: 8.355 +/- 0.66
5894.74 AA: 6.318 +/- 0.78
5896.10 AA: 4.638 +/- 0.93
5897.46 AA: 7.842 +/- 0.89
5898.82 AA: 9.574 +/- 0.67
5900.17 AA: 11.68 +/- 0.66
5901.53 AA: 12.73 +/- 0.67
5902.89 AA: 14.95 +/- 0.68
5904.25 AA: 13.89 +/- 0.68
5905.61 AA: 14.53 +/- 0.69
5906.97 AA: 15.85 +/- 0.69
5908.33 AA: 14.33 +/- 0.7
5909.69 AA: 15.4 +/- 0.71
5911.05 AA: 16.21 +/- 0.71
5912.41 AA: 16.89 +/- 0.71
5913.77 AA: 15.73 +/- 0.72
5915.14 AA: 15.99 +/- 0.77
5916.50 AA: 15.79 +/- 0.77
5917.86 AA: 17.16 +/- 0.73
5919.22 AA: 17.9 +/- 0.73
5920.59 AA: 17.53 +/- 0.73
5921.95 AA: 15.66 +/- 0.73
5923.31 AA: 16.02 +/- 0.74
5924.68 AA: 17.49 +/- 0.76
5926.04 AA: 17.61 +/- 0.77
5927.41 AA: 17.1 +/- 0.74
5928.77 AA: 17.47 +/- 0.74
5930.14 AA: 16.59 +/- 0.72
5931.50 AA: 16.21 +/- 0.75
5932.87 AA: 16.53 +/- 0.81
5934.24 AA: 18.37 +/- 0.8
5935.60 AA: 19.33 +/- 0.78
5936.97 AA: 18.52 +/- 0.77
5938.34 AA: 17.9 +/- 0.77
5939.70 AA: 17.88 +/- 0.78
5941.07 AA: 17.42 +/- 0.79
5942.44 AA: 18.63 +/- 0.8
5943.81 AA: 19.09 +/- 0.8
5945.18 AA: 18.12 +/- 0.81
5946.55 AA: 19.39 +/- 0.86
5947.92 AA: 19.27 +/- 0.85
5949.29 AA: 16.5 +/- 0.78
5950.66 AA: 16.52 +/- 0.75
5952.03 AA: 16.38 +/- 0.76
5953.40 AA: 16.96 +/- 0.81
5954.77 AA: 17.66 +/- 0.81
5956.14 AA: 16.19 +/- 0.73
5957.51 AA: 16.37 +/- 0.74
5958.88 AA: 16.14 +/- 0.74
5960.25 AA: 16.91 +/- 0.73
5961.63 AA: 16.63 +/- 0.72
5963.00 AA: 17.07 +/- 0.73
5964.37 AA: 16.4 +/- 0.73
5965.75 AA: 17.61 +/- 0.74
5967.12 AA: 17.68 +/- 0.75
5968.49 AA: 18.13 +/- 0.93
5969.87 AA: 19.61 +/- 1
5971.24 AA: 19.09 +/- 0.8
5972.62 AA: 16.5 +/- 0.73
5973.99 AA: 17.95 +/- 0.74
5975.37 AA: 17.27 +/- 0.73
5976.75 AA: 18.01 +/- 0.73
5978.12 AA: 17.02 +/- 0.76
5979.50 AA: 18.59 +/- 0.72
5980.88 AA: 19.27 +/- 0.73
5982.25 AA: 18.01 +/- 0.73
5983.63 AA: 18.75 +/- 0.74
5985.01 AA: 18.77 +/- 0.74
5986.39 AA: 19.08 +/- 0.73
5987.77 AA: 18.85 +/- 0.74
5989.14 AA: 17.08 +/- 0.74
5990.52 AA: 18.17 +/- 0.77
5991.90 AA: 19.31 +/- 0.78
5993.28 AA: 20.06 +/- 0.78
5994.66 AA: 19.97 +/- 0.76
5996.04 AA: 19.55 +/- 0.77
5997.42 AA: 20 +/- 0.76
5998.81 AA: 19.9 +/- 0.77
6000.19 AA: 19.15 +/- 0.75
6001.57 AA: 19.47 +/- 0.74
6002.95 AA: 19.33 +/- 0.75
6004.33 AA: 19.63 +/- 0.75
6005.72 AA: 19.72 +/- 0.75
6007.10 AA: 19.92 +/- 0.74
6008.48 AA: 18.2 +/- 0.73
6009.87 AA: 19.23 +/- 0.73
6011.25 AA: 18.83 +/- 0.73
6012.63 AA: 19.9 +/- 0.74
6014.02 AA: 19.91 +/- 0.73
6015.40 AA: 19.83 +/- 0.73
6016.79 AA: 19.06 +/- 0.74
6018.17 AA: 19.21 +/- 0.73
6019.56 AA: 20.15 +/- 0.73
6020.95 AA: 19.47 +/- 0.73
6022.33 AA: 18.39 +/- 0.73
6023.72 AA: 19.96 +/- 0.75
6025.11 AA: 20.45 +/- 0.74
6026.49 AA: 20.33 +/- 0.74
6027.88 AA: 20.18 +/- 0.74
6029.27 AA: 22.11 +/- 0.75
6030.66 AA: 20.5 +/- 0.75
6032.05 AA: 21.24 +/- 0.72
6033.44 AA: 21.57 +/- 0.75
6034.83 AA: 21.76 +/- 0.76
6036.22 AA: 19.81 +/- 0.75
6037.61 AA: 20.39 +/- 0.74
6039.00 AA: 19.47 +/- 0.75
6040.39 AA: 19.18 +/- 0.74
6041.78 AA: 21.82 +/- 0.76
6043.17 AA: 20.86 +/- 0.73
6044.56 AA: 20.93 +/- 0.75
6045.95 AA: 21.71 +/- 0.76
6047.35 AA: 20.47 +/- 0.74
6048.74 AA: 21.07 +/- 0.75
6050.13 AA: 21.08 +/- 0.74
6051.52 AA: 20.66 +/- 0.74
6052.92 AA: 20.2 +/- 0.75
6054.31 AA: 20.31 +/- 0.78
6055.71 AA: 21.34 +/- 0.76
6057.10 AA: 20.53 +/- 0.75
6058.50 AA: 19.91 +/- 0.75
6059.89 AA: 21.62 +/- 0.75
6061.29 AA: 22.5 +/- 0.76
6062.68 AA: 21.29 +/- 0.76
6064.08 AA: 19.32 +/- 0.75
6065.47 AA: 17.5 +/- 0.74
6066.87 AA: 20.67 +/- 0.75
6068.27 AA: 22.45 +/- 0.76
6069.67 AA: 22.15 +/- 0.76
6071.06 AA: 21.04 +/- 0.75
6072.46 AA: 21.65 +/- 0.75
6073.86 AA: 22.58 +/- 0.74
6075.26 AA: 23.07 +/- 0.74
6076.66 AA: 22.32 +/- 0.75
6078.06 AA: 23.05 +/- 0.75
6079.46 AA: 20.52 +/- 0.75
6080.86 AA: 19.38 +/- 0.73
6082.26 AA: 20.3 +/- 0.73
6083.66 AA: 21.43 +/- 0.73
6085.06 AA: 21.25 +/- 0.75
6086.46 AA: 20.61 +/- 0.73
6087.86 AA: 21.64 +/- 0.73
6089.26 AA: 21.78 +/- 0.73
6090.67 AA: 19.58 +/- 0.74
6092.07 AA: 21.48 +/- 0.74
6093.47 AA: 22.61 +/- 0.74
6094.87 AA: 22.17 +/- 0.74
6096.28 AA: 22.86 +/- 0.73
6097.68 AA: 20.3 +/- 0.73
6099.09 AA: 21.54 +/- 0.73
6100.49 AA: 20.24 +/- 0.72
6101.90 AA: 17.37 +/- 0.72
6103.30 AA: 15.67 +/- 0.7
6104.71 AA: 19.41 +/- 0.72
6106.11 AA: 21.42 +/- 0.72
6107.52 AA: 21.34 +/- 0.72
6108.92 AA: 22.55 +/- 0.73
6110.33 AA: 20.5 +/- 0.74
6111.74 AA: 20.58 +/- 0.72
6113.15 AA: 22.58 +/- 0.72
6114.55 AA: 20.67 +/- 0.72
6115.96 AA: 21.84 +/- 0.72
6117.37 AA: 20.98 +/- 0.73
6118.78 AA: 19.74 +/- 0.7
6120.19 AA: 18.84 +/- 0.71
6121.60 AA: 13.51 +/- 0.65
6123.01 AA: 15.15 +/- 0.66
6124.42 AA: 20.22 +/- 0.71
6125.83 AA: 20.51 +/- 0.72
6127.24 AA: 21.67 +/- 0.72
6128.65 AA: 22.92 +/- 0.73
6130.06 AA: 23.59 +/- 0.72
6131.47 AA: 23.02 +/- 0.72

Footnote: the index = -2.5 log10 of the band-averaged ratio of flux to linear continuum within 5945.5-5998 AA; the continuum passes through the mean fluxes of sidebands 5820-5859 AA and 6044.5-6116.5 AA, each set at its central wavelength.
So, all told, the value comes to 0.11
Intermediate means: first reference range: 18.7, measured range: 18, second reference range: 21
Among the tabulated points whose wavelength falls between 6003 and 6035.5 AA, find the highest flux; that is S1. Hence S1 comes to 22.11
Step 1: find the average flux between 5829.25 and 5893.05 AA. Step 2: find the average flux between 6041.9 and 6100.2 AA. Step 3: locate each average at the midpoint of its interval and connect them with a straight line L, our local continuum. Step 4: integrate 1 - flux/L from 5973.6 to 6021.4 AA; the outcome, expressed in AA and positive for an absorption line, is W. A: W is 1.1 AA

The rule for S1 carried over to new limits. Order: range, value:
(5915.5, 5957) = 19.39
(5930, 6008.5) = 20.06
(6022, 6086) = 23.07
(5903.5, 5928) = 17.9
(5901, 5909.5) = 15.85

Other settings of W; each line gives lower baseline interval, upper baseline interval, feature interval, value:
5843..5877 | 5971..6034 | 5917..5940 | 1.4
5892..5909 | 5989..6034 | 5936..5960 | -4.6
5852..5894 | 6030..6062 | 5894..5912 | 4.1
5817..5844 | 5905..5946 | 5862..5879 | 1.0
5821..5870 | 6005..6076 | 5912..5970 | 6.5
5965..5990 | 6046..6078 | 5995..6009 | -0.4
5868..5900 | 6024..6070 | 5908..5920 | -2.2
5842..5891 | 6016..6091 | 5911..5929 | 0.6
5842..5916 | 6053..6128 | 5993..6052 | -4.3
